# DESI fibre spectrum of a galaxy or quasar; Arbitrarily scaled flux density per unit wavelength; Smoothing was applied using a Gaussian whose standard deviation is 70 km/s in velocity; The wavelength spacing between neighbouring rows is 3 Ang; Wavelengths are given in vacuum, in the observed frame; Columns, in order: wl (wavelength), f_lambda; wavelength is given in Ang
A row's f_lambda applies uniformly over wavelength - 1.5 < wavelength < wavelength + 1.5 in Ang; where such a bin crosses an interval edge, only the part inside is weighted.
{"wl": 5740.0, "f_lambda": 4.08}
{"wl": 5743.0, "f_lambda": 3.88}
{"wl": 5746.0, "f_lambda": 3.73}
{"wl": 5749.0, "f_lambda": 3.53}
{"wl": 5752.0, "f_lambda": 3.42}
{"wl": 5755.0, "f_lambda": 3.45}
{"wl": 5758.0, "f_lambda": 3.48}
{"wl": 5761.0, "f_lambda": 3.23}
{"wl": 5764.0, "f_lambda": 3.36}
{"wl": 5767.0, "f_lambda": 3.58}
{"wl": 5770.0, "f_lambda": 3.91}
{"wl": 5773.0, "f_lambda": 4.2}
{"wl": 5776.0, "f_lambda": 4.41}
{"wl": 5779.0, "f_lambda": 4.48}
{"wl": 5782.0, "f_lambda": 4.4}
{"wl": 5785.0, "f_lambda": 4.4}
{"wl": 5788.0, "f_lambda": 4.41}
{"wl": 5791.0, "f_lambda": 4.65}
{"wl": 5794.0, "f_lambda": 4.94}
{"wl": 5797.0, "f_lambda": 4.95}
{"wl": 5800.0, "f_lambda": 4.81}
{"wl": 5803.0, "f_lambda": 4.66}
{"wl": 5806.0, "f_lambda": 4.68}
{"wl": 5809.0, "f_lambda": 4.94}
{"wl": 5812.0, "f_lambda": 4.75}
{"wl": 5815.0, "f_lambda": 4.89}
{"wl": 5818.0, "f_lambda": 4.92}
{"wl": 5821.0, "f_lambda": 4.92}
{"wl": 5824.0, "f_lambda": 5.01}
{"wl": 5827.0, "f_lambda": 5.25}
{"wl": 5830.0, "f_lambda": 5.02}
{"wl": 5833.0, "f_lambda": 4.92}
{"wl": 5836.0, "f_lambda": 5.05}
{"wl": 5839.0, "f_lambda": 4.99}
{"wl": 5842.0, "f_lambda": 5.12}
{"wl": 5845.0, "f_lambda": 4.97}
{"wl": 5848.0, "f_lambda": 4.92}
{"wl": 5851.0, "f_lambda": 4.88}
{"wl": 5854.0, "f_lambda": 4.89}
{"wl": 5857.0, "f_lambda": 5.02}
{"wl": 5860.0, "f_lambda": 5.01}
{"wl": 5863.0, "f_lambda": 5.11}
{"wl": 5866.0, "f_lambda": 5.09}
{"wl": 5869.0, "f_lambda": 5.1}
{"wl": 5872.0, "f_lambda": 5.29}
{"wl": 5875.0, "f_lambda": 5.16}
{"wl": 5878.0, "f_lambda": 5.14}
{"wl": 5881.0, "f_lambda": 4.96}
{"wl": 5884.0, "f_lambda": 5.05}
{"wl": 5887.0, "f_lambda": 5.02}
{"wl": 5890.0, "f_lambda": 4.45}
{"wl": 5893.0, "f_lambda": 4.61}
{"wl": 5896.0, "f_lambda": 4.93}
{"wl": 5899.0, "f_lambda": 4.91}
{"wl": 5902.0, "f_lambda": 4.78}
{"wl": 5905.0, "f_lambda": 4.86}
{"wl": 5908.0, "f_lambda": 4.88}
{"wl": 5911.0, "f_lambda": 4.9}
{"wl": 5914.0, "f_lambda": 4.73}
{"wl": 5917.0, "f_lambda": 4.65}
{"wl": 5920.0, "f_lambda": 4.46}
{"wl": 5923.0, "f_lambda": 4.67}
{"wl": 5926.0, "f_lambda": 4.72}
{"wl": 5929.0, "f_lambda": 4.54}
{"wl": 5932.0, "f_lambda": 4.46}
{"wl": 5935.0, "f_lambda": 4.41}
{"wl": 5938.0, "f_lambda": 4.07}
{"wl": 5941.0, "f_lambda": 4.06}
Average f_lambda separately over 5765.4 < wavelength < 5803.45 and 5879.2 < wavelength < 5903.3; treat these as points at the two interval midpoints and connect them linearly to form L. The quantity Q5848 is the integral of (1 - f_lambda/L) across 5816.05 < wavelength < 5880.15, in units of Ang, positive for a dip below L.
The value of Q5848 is -4.9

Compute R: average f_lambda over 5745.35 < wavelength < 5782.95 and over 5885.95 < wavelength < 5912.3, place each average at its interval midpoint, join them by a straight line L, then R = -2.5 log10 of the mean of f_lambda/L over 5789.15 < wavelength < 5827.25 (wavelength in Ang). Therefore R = -0.18 mag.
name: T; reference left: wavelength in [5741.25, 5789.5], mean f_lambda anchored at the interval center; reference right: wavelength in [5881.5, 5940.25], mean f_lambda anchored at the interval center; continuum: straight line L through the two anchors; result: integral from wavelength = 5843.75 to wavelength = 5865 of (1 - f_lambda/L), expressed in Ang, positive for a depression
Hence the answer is -2.9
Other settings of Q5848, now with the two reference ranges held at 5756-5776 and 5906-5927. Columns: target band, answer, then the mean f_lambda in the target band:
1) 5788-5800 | -2.83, 4.79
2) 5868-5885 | -2.59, 5.12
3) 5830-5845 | -3.02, 5.01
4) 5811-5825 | -2.98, 4.9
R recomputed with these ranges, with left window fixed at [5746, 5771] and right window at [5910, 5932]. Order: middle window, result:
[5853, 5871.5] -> -0.19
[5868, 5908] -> -0.12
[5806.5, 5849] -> -0.24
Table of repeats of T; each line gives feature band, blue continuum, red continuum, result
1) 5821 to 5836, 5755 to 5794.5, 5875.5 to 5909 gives -2.0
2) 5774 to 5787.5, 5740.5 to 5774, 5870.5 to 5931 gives -2.1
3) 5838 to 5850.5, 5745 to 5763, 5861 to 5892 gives -1.0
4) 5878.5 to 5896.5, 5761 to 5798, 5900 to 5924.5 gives -0.8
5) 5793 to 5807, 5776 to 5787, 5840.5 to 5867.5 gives -0.7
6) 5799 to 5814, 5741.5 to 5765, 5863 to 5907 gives -2.5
